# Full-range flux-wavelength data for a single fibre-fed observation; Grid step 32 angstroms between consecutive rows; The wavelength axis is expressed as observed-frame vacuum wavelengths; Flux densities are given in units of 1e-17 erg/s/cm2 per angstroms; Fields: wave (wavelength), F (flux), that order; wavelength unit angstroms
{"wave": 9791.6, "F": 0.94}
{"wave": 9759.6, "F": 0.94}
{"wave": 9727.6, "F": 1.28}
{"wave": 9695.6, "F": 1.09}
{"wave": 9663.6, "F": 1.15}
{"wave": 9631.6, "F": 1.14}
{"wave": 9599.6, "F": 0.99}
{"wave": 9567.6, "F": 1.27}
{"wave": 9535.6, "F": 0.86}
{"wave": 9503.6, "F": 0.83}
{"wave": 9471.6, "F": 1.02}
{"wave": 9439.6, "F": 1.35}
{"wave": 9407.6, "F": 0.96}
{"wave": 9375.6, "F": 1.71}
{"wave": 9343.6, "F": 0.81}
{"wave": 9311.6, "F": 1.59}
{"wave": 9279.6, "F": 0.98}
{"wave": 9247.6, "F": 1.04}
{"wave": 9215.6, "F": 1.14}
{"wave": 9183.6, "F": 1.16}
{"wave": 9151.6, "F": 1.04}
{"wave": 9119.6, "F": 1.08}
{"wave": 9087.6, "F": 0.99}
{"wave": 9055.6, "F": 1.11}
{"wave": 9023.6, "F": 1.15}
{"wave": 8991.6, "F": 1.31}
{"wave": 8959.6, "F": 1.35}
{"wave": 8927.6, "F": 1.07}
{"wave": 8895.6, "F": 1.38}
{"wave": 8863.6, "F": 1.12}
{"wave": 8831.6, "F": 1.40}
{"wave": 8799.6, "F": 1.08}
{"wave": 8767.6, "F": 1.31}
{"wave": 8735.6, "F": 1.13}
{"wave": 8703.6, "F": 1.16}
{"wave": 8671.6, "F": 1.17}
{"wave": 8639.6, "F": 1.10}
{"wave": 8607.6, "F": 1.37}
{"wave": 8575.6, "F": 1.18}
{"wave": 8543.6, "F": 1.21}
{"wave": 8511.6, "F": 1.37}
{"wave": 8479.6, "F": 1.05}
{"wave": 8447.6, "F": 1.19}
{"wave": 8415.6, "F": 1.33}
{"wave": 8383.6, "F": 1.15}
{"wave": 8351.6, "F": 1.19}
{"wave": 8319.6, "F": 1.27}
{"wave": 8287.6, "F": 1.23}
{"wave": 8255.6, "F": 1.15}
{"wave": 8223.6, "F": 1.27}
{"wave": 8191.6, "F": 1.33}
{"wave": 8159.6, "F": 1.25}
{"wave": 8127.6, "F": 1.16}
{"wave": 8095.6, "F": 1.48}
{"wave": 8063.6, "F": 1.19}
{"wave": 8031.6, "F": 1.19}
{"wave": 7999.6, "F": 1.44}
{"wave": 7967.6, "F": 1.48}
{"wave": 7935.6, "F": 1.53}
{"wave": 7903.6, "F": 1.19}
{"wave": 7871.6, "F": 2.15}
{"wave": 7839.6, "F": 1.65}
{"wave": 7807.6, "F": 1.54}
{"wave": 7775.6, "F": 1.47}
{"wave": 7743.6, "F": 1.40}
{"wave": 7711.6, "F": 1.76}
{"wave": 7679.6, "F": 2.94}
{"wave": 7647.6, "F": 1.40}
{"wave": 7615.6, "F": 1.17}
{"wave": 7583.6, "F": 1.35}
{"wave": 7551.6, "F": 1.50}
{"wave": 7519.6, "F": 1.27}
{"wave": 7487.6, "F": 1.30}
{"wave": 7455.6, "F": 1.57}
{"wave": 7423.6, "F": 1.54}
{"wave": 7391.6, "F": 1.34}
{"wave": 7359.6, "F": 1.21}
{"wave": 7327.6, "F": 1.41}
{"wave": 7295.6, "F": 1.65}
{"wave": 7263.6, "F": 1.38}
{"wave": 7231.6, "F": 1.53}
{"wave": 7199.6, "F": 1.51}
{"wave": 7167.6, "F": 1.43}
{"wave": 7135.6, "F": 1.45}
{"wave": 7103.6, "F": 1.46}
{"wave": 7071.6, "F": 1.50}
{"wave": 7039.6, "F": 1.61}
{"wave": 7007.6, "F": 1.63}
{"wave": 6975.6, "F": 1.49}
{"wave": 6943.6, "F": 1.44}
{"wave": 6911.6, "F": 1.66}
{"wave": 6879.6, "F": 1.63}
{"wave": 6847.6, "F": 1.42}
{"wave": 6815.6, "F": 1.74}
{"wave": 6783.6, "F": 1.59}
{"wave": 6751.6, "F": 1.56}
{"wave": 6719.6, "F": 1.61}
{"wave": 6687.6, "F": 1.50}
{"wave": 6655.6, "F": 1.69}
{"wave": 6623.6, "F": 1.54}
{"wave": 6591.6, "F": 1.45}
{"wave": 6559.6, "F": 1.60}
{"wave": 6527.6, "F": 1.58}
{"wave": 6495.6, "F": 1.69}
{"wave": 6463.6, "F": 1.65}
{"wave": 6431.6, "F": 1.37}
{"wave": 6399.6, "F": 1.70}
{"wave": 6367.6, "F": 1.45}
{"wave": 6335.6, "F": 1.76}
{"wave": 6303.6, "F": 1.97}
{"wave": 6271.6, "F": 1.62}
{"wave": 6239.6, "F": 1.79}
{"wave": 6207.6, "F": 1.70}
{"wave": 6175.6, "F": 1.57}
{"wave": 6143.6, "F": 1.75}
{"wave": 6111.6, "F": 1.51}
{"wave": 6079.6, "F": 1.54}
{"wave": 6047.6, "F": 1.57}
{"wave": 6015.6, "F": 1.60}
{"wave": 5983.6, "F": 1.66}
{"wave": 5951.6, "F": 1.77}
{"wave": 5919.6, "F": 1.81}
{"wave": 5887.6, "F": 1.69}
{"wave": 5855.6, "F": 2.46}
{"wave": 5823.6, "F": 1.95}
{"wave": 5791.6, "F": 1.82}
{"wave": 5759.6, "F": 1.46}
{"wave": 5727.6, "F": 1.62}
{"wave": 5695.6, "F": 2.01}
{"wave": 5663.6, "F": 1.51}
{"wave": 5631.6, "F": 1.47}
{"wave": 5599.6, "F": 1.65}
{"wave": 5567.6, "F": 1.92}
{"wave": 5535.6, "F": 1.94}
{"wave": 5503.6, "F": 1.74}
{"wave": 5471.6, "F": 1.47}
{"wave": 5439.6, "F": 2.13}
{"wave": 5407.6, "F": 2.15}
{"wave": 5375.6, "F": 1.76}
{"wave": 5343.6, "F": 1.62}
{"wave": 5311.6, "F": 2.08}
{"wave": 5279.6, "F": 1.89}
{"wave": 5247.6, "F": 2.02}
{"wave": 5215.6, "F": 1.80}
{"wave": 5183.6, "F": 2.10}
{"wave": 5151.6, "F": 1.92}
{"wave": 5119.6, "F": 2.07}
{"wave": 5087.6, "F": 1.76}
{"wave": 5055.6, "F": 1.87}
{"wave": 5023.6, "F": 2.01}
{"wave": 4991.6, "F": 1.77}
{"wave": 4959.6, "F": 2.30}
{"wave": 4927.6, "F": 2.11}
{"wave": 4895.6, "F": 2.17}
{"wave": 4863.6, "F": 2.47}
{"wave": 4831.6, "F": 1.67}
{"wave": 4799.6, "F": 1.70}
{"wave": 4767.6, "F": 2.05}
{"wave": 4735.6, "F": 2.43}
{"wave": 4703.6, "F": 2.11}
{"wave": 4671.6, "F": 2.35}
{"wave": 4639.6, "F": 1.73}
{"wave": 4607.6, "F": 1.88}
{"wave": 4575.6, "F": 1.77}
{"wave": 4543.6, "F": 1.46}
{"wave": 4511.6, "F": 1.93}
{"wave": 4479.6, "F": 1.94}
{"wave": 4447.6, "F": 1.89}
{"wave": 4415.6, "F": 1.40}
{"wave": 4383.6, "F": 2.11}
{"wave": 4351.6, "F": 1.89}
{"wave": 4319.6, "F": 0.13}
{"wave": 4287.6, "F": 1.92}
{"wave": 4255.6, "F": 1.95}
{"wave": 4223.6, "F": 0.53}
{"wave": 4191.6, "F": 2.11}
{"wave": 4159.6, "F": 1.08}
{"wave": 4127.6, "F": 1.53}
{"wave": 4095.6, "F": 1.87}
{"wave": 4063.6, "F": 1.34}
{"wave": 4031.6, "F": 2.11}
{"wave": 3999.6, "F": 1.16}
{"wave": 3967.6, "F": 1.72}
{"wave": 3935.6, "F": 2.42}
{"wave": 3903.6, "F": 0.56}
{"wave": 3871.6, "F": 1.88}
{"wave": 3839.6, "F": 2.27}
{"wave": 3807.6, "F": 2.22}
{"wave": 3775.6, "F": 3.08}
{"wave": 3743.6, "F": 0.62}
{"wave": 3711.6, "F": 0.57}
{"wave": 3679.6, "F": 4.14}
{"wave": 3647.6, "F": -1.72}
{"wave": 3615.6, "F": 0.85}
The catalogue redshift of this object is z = 0.17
